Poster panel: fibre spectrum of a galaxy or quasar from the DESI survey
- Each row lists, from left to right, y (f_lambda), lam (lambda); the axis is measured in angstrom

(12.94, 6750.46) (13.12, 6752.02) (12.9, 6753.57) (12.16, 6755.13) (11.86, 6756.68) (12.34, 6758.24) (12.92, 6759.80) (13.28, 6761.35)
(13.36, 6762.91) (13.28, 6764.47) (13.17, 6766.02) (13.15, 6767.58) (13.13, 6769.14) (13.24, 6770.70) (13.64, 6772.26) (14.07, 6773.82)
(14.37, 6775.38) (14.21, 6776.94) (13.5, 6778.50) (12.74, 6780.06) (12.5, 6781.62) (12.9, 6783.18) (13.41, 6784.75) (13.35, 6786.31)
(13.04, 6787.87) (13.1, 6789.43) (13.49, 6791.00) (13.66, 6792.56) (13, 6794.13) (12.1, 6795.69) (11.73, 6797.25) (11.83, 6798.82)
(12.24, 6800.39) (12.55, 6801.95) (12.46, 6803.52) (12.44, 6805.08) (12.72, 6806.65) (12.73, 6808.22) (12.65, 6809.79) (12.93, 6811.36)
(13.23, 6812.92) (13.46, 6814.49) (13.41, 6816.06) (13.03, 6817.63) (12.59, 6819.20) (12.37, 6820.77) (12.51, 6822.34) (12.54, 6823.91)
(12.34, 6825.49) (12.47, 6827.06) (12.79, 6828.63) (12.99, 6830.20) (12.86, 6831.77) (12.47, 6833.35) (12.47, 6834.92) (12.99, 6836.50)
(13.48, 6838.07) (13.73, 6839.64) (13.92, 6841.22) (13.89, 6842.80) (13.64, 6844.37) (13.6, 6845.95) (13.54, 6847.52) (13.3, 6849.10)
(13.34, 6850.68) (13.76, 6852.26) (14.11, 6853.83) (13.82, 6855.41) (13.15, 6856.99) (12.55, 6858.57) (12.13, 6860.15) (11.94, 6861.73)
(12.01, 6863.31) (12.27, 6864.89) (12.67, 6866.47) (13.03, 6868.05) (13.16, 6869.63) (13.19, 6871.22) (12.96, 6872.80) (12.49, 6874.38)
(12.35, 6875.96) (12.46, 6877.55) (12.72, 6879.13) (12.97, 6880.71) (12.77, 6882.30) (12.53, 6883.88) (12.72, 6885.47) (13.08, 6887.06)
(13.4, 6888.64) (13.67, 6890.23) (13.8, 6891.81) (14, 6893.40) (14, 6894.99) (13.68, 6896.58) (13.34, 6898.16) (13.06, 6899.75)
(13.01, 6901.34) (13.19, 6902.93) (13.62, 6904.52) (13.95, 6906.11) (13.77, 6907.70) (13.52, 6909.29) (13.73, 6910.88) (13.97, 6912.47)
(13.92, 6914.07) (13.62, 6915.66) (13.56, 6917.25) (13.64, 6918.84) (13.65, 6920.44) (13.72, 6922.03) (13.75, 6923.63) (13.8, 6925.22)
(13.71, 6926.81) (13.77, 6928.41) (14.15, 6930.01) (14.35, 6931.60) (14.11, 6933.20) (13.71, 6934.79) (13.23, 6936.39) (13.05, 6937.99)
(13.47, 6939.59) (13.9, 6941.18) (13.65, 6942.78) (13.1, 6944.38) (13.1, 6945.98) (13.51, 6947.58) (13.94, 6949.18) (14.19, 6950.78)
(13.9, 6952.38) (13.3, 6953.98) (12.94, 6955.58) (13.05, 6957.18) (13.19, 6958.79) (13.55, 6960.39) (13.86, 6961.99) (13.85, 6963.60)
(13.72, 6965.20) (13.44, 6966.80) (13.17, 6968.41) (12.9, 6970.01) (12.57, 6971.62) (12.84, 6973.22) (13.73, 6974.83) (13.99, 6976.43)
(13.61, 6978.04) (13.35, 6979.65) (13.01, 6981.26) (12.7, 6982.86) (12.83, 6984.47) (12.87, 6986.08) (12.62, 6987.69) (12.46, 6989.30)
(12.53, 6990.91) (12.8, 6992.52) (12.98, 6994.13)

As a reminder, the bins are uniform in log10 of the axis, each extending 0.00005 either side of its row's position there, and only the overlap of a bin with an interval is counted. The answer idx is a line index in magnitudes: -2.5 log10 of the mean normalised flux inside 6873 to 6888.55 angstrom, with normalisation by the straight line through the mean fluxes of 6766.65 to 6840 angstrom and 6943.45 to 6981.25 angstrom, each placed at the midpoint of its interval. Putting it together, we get 0.038 mag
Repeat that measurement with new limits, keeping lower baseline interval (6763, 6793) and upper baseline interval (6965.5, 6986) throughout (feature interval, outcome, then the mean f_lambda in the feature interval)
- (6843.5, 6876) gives 0.022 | 13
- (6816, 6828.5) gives 0.059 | 12.6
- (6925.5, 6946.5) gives -0.035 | 13.6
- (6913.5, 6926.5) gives -0.039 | 13.7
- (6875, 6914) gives -0.005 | 13.3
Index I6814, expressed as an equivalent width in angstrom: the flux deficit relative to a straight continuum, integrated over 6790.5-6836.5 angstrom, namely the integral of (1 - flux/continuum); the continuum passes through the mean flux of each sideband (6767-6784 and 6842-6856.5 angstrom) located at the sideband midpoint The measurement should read 2.9 angstrom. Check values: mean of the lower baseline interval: 13.4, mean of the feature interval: 12.7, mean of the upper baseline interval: 13.7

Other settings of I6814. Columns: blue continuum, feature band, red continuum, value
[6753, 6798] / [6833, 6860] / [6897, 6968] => -0.1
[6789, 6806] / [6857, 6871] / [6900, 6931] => 0.7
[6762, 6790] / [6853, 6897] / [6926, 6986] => 1.4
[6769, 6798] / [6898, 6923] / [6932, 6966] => -0.2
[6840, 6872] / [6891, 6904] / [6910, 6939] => 0.0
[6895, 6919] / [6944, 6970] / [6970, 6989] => -0.5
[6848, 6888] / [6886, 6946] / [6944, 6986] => -2.4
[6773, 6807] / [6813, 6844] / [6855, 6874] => -0.3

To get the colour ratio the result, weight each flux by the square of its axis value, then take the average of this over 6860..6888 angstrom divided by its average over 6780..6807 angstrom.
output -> 1.02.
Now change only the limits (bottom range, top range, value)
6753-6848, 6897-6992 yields 1.08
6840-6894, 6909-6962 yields 1.06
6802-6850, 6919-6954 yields 1.09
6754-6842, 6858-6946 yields 1.06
